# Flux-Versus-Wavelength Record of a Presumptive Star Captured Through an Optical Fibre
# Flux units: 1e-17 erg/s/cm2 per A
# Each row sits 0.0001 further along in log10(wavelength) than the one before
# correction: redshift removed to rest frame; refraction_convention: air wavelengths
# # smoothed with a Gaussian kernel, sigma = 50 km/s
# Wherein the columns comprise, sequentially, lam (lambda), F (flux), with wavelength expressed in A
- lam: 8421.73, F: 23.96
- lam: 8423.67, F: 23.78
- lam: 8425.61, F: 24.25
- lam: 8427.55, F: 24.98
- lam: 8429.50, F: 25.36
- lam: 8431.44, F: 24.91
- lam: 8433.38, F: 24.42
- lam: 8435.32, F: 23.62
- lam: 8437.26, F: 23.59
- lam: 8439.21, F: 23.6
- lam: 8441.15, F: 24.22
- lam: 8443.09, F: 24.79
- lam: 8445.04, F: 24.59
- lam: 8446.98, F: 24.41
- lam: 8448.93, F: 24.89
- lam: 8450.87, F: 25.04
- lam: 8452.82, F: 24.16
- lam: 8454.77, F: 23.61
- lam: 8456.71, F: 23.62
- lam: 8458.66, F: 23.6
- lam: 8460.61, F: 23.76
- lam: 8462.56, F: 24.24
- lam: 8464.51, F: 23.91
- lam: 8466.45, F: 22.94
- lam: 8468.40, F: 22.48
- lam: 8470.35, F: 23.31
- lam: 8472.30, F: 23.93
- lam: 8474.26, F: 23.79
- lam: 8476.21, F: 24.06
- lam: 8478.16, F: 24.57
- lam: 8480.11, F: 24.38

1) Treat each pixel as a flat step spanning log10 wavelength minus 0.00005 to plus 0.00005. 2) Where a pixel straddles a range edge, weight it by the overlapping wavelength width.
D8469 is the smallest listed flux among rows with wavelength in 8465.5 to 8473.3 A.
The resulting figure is 22.48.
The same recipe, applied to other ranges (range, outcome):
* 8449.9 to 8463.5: 23.6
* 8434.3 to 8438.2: 23.59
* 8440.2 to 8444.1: 24.22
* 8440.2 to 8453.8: 24.16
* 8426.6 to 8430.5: 24.98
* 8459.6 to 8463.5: 23.76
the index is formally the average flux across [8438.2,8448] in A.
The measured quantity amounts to 24.3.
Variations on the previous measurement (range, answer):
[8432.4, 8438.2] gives 23.9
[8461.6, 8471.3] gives 23.4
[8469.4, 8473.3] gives 23.6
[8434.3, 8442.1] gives 23.8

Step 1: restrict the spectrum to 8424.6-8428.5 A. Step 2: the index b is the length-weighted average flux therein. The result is 24.6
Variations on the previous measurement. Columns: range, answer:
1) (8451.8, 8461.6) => 23.7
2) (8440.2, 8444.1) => 24.5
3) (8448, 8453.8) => 24.7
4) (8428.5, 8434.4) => 24.9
